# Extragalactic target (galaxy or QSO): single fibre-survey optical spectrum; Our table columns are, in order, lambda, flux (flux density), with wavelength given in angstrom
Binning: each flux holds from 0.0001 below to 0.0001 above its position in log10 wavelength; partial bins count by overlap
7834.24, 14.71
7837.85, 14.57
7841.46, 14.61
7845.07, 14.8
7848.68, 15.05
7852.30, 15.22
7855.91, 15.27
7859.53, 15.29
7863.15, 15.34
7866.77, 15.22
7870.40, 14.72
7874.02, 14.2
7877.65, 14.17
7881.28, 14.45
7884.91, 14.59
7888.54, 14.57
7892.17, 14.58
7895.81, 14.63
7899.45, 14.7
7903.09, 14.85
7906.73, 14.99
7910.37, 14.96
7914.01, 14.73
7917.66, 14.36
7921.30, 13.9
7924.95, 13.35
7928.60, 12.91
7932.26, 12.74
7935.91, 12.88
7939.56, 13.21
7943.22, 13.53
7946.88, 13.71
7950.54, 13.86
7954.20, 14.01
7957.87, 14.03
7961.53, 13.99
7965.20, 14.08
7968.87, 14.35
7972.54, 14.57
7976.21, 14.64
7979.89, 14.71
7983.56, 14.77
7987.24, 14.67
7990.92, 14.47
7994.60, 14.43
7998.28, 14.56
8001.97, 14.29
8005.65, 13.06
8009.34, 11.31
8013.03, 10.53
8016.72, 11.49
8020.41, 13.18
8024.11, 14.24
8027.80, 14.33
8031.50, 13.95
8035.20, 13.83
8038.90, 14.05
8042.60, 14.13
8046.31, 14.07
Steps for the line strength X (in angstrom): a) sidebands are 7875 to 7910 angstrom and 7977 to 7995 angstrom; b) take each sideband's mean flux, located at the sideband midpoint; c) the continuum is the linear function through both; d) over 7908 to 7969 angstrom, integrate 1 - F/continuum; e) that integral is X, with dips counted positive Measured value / 3.4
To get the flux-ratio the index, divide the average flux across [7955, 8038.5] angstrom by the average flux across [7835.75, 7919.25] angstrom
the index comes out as 0.9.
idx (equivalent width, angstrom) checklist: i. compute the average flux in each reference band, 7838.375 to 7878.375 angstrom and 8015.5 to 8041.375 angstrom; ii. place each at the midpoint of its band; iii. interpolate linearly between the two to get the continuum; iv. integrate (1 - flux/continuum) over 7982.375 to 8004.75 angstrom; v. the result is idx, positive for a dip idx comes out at -0.89 angstrom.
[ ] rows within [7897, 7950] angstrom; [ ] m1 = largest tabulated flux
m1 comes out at 14.99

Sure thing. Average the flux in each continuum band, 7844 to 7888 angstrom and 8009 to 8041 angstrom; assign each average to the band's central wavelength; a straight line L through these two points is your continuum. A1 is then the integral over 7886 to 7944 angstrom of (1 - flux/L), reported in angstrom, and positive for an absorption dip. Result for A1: 1.0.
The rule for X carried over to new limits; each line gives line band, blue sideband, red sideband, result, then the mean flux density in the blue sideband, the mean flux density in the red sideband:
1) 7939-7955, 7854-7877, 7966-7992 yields 1.1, 15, 14.6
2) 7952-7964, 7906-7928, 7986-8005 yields 0.3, 14.3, 14.4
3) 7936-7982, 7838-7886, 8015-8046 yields 0.5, 14.8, 13.7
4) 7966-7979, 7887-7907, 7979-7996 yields 0.1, 14.7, 14.6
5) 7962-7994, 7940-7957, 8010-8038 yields -2.5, 13.7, 13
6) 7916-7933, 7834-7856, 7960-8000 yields 1.3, 14.9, 14.5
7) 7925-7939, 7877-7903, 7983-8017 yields 1.2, 14.6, 13.4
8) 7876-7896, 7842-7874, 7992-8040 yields 0.3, 15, 13.3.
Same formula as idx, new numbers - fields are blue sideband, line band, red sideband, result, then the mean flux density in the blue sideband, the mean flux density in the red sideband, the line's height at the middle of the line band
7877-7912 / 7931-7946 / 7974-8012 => 1.3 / 14.7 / 14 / 14.4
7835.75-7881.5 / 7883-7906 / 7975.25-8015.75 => -0.2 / 14.9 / 13.7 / 14.5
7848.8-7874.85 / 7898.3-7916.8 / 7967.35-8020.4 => -0.3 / 15.1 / 13.7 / 14.6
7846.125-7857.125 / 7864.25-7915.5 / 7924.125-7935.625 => -2.2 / 15.2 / 12.9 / 14.1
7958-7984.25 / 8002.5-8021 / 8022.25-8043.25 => 2.9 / 14.4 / 14.1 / 14.2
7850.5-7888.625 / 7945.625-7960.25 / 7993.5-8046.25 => 0.1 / 14.8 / 13.4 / 14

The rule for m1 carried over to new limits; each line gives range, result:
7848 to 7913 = 15.34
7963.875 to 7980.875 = 14.71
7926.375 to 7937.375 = 12.91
